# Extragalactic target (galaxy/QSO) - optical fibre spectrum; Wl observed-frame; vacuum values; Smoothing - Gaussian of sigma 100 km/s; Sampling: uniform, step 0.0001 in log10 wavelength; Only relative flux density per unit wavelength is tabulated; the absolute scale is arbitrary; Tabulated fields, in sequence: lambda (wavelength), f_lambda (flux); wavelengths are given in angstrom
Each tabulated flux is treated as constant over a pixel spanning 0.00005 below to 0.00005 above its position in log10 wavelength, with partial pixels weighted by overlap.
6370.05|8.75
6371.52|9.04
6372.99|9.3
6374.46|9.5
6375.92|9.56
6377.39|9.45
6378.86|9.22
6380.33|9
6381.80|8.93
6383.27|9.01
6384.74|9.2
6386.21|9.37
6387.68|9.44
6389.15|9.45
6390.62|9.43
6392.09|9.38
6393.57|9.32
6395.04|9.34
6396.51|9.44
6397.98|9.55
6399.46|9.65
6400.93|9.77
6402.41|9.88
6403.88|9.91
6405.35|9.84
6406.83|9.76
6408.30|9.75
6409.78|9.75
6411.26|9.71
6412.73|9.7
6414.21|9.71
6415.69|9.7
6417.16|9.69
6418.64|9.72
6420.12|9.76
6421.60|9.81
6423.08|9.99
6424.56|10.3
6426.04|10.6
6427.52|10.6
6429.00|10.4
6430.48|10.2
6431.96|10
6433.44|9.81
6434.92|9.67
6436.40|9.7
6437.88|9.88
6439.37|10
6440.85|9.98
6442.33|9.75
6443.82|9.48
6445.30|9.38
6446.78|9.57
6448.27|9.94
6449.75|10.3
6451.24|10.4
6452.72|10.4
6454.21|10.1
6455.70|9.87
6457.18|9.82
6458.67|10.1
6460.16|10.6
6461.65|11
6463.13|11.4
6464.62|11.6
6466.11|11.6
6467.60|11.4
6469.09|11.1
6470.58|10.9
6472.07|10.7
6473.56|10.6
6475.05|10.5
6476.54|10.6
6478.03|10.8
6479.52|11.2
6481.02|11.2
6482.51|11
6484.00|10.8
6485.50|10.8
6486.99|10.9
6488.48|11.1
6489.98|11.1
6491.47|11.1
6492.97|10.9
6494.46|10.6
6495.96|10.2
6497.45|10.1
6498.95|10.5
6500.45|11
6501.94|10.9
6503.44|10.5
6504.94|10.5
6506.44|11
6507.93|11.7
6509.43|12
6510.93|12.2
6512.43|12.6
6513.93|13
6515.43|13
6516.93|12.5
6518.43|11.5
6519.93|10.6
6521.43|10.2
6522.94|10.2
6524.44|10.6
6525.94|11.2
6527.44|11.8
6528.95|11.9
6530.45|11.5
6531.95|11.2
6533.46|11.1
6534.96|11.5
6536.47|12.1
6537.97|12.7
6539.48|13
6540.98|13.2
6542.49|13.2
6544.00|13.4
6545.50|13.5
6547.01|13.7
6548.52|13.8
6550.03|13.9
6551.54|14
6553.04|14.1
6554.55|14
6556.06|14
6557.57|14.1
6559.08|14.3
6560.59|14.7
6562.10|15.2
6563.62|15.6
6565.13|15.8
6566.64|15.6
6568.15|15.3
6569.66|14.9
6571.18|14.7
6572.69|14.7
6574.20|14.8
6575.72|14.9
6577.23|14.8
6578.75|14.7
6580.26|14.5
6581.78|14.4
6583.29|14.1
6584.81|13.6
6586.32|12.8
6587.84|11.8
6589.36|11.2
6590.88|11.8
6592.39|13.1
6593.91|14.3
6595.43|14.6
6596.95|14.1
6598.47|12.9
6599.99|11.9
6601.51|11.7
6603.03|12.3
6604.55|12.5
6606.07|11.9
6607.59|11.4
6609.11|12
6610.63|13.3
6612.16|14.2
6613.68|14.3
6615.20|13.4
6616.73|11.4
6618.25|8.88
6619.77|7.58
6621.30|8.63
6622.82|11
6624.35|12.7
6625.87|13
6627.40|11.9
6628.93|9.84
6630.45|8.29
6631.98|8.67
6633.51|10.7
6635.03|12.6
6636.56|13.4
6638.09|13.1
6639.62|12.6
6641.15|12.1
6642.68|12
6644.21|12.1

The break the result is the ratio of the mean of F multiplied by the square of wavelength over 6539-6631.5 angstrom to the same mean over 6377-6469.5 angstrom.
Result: 1.39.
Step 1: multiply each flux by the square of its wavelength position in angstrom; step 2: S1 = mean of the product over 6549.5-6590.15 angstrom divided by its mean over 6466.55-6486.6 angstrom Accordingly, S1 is 1.4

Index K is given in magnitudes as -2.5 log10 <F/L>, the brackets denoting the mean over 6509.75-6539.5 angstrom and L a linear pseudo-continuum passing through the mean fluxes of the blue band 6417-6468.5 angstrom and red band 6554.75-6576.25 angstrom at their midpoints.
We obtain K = 0.140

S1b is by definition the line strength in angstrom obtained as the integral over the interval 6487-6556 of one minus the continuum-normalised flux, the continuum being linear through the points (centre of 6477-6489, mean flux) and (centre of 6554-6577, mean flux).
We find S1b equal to 4.8 angstrom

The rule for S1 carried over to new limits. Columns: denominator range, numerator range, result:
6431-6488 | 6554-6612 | 1.37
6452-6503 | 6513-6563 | 1.20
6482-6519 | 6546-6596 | 1.29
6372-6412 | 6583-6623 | 1.38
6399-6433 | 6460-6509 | 1.12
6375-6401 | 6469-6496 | 1.20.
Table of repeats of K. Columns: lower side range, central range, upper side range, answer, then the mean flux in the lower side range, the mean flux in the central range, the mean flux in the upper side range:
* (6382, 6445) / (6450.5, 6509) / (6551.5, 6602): 0.07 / 9.74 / 10.8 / 14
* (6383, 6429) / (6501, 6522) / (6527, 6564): 0.07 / 9.71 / 11.6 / 13.2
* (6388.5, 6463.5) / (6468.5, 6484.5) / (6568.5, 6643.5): -0.02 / 9.9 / 10.9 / 12.5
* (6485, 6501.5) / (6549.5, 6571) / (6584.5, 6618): -0.22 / 10.8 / 14.7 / 12.7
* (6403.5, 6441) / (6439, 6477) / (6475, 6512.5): 0.00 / 9.92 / 10.4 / 11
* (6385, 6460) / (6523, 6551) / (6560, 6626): -0.02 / 9.82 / 12.4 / 13.2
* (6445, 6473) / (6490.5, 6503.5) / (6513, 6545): 0.06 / 10.6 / 10.7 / 11.9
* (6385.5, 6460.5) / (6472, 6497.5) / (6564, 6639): 0.00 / 9.83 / 10.8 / 12.7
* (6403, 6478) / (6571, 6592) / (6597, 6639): -0.21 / 10.2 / 13.7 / 11.7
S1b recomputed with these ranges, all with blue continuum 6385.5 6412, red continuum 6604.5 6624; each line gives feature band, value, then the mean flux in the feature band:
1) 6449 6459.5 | 0.0 angstrom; 10.1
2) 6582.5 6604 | -2.8 angstrom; 12.9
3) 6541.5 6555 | -3.4 angstrom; 13.7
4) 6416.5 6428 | -0.3 angstrom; 10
